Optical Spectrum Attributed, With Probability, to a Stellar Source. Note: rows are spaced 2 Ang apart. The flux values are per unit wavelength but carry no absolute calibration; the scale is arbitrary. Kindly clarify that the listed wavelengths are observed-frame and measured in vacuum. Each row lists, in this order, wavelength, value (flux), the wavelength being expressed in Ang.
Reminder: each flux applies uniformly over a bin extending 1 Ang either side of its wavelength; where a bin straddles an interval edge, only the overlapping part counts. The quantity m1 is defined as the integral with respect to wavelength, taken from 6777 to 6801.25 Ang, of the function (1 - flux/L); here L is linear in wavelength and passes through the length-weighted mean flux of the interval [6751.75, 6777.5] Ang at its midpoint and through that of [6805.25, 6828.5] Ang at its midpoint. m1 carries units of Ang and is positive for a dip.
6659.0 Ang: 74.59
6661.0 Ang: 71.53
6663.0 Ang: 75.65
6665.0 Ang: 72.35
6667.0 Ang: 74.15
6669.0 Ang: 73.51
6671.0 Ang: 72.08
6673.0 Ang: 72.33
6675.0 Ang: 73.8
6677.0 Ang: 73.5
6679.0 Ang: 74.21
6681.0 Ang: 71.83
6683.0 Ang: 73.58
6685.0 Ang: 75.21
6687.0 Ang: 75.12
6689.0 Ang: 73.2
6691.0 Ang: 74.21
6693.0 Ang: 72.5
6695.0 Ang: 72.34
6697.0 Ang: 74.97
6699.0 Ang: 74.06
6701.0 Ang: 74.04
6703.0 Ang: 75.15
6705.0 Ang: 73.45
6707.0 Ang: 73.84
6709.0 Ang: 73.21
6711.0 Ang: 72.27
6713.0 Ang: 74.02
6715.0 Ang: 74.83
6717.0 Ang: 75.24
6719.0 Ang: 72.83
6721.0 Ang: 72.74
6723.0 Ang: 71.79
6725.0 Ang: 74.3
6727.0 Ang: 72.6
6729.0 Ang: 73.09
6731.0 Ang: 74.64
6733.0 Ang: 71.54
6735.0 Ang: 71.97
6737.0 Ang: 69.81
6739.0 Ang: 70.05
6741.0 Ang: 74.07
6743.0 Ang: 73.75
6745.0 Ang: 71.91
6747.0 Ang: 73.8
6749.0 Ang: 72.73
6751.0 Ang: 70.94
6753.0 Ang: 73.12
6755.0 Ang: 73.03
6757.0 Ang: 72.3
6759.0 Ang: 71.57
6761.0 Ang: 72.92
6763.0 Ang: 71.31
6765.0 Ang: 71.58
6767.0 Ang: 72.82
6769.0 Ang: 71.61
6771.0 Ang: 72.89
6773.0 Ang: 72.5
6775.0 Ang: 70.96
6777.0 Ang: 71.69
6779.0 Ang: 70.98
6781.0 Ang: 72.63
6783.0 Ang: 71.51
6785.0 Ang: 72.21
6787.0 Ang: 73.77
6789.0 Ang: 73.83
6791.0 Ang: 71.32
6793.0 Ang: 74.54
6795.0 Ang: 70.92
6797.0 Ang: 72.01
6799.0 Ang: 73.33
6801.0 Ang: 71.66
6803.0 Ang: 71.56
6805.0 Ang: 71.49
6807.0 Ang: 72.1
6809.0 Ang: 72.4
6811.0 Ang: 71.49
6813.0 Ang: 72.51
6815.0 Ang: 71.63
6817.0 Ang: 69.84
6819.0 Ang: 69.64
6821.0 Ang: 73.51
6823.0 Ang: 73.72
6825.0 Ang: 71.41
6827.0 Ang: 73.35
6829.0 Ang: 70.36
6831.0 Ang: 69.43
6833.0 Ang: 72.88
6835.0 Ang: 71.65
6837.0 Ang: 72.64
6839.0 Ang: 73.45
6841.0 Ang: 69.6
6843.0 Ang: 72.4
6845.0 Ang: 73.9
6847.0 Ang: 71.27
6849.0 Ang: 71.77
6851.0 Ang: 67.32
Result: -0.1 Ang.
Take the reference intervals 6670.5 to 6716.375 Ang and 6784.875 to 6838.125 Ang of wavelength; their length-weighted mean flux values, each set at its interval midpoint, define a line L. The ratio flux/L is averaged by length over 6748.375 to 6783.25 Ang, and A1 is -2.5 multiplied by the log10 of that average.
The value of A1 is 0.01 mag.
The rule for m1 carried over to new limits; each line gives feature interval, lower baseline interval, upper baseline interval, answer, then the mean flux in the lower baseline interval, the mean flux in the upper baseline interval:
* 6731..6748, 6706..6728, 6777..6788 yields 0.17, 73.4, 72.2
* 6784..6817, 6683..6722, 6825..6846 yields 0.10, 73.8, 71.9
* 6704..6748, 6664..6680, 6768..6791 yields -0.16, 73.2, 72.2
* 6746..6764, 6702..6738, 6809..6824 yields 0.07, 73.2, 71.8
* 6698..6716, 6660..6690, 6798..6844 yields -0.19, 73.5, 71.8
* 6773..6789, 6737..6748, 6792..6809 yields 0.04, 72.5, 72.2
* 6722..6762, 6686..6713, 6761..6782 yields 0.10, 73.7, 71.9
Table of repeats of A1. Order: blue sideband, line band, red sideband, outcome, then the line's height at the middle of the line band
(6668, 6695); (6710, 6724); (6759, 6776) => -0.01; 72.9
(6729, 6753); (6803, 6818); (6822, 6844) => 0.01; 72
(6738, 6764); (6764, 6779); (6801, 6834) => 0.00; 72.2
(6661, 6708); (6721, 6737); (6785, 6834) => 0.01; 73.1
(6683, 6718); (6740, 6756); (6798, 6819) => 0.00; 73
